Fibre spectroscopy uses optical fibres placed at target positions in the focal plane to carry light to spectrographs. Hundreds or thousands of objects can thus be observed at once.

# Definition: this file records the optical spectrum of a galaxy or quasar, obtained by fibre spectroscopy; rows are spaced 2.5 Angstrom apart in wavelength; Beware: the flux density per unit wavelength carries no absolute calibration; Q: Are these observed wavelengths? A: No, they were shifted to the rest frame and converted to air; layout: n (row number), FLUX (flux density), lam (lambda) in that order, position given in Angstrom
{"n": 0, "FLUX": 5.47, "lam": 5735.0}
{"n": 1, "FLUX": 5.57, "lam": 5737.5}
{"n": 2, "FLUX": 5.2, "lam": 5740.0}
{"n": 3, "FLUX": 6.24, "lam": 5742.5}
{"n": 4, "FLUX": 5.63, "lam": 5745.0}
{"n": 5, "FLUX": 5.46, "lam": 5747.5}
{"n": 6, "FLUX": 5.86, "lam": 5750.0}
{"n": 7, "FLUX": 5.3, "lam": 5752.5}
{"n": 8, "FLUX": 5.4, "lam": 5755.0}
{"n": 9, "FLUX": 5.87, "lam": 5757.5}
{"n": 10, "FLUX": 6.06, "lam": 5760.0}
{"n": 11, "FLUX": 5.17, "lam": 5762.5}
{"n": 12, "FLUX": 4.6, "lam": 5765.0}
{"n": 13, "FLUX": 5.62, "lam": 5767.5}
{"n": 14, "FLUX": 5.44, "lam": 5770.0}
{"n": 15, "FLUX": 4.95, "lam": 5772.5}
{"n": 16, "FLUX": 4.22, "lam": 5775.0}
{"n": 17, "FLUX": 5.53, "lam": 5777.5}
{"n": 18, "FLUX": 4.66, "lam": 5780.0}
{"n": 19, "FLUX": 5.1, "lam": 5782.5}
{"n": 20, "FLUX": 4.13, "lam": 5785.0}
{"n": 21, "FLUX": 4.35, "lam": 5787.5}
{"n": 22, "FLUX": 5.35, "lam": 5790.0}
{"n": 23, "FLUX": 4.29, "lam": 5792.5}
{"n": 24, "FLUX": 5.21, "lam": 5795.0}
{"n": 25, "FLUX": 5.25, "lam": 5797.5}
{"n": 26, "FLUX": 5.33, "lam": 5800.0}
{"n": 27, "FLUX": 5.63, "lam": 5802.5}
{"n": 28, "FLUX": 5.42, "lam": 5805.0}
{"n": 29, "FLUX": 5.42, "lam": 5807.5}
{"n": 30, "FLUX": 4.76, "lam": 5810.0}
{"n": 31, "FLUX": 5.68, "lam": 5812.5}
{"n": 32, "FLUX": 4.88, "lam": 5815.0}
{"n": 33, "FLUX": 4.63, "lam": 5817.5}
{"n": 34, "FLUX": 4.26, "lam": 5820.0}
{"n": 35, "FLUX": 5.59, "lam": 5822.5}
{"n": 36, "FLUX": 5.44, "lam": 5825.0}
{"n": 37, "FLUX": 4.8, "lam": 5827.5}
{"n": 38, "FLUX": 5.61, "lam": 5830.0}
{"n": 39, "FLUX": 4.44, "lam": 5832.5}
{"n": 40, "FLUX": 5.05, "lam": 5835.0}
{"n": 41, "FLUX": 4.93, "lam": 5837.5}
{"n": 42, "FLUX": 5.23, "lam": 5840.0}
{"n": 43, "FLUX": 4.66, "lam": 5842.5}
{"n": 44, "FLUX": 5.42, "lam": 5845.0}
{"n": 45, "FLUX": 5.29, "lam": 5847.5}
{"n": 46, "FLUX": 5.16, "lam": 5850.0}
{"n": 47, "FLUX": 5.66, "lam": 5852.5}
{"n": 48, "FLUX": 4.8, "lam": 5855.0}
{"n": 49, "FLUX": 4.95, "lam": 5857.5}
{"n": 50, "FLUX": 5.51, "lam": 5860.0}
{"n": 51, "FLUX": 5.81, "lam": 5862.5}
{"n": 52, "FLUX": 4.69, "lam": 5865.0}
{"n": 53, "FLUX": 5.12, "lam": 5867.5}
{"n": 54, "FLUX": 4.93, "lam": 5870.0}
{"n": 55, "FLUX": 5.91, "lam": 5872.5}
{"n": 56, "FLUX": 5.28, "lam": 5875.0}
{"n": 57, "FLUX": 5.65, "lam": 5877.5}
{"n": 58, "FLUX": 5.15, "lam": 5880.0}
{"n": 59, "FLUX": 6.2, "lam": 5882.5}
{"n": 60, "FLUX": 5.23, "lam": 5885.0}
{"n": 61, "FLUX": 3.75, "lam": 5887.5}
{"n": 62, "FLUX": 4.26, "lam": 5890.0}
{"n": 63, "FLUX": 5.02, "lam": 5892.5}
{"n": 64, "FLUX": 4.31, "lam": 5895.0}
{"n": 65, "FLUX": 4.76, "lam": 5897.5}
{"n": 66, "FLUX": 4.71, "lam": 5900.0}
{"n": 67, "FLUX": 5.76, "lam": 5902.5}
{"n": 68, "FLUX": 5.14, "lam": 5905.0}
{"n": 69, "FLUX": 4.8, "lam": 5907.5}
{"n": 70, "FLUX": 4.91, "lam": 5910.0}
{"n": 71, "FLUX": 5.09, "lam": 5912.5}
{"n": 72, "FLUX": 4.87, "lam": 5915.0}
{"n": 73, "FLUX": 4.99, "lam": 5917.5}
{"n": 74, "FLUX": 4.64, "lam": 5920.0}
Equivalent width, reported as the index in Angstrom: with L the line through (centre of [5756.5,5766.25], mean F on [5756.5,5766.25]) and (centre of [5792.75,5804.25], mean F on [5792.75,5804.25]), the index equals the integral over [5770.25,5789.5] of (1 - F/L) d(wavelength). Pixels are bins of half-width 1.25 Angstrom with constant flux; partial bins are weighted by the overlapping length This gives 2.1 Angstrom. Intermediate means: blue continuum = 5.41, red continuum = 5.27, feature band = 4.77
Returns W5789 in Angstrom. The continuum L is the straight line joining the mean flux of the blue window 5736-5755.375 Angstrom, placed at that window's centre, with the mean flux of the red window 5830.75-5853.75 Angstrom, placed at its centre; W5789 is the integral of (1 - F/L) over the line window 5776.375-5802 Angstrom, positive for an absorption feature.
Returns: 2.1 Angstrom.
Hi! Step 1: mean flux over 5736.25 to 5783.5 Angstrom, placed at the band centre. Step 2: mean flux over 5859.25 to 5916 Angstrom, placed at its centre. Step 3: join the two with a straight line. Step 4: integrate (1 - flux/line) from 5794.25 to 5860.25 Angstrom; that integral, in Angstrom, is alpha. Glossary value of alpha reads 0.9 Angstrom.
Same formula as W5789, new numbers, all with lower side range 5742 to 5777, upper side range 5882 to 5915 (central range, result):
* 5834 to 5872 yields -0.8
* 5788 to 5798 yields 0.6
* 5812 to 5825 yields 0.4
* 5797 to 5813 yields -0.3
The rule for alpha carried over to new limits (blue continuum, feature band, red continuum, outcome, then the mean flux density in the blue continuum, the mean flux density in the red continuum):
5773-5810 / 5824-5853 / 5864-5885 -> 0.4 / 4.98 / 5.37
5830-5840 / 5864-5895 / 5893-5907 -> -0.8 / 4.96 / 4.93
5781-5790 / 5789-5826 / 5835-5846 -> -2.6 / 4.64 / 5.05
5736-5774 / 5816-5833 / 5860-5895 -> 1.0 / 5.48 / 5.14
